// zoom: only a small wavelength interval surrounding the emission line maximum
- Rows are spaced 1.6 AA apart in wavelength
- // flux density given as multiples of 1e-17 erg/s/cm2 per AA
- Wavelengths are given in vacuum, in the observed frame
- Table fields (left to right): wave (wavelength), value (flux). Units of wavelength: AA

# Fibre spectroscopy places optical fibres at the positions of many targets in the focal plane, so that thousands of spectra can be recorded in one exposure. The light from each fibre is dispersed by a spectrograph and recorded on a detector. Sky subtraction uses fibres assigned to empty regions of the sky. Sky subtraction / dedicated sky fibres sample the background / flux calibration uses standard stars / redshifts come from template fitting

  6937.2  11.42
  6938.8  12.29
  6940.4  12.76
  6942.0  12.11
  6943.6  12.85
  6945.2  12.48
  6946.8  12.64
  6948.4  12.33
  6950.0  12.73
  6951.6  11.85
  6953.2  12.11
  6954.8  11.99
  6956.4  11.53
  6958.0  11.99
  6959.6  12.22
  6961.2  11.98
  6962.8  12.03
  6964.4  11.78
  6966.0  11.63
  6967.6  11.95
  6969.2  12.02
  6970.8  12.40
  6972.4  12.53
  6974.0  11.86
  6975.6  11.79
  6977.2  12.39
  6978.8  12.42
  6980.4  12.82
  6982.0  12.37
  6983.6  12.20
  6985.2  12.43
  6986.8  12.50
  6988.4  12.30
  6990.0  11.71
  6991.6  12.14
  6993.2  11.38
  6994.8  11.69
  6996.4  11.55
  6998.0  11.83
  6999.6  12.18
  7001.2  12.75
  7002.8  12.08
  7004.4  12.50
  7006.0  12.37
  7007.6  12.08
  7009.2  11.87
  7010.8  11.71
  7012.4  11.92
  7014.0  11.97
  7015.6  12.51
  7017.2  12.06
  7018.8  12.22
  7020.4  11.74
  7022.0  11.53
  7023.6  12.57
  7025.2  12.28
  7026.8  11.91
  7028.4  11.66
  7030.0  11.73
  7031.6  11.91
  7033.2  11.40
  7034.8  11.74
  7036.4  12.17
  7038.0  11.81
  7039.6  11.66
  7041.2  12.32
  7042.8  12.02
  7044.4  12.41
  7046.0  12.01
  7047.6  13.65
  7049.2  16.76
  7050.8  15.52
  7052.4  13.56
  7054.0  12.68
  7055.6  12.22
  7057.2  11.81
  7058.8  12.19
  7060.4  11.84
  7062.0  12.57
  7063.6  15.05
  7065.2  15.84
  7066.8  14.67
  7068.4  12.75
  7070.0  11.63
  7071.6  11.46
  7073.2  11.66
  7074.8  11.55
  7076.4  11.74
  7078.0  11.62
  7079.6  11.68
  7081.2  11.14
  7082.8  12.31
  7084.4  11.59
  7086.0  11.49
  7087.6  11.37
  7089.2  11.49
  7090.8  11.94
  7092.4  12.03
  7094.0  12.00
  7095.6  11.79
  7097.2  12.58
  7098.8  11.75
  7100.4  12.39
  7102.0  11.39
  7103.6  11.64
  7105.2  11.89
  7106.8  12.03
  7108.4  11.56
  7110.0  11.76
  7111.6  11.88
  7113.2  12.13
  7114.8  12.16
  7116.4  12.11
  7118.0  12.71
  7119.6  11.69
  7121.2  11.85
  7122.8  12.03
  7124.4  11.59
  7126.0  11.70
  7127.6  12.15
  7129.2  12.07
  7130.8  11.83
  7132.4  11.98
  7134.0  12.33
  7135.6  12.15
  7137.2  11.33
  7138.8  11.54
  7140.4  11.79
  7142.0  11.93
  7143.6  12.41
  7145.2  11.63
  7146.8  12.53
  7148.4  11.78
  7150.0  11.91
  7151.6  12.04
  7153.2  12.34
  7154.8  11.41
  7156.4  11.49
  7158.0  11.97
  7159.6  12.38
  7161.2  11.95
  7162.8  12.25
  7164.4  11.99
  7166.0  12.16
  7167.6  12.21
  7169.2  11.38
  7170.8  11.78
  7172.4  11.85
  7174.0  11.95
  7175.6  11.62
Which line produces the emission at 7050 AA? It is [S II]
